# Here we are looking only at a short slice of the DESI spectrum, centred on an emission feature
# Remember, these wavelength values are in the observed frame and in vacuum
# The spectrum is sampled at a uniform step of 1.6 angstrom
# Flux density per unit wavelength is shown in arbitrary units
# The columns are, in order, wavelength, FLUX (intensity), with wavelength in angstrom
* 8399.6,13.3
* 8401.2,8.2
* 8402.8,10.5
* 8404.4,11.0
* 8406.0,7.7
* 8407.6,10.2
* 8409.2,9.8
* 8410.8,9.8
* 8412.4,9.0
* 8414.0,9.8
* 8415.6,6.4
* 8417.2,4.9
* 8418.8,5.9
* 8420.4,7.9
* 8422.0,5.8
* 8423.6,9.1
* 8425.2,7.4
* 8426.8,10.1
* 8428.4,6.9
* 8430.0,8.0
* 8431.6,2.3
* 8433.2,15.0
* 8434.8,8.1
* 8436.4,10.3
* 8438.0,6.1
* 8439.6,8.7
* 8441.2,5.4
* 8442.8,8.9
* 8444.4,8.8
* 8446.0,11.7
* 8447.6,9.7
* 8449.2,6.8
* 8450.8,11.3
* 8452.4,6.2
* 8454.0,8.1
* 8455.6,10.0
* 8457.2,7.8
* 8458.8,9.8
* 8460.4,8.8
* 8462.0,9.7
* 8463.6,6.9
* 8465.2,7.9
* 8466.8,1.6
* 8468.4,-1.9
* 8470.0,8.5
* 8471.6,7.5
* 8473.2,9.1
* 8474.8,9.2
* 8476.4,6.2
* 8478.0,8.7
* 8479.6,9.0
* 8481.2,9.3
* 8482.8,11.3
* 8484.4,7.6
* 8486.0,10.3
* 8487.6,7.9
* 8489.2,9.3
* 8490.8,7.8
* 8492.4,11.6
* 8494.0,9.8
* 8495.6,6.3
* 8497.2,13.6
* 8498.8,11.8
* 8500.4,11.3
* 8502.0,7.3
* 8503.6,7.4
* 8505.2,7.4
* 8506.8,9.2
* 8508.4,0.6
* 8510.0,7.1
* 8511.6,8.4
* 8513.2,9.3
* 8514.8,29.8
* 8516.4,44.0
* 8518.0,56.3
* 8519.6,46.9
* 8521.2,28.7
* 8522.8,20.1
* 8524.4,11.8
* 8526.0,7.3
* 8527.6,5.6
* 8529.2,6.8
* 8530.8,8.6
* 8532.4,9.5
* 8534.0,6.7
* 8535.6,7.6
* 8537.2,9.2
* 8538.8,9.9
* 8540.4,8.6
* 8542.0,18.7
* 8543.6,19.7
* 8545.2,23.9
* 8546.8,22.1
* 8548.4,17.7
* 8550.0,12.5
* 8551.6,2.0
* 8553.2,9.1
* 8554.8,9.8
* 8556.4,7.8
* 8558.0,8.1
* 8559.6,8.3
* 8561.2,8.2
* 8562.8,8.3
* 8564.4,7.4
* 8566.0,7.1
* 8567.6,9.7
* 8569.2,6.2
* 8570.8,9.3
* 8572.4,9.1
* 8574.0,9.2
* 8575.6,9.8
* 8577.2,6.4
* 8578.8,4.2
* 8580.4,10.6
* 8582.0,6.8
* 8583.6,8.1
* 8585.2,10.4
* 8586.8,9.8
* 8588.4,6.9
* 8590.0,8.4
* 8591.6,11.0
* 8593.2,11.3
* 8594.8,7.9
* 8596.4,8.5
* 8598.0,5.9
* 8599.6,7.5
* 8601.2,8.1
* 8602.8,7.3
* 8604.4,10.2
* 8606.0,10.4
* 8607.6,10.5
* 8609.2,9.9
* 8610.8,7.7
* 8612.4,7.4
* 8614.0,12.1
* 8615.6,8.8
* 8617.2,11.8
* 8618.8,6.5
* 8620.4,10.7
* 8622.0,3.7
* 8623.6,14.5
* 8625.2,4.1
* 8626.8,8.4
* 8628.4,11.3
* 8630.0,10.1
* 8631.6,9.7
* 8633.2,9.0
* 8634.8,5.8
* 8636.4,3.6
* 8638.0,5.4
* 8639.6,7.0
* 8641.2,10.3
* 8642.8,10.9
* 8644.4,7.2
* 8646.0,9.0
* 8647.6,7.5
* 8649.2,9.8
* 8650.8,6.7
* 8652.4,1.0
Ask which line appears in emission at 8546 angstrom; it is [N II]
